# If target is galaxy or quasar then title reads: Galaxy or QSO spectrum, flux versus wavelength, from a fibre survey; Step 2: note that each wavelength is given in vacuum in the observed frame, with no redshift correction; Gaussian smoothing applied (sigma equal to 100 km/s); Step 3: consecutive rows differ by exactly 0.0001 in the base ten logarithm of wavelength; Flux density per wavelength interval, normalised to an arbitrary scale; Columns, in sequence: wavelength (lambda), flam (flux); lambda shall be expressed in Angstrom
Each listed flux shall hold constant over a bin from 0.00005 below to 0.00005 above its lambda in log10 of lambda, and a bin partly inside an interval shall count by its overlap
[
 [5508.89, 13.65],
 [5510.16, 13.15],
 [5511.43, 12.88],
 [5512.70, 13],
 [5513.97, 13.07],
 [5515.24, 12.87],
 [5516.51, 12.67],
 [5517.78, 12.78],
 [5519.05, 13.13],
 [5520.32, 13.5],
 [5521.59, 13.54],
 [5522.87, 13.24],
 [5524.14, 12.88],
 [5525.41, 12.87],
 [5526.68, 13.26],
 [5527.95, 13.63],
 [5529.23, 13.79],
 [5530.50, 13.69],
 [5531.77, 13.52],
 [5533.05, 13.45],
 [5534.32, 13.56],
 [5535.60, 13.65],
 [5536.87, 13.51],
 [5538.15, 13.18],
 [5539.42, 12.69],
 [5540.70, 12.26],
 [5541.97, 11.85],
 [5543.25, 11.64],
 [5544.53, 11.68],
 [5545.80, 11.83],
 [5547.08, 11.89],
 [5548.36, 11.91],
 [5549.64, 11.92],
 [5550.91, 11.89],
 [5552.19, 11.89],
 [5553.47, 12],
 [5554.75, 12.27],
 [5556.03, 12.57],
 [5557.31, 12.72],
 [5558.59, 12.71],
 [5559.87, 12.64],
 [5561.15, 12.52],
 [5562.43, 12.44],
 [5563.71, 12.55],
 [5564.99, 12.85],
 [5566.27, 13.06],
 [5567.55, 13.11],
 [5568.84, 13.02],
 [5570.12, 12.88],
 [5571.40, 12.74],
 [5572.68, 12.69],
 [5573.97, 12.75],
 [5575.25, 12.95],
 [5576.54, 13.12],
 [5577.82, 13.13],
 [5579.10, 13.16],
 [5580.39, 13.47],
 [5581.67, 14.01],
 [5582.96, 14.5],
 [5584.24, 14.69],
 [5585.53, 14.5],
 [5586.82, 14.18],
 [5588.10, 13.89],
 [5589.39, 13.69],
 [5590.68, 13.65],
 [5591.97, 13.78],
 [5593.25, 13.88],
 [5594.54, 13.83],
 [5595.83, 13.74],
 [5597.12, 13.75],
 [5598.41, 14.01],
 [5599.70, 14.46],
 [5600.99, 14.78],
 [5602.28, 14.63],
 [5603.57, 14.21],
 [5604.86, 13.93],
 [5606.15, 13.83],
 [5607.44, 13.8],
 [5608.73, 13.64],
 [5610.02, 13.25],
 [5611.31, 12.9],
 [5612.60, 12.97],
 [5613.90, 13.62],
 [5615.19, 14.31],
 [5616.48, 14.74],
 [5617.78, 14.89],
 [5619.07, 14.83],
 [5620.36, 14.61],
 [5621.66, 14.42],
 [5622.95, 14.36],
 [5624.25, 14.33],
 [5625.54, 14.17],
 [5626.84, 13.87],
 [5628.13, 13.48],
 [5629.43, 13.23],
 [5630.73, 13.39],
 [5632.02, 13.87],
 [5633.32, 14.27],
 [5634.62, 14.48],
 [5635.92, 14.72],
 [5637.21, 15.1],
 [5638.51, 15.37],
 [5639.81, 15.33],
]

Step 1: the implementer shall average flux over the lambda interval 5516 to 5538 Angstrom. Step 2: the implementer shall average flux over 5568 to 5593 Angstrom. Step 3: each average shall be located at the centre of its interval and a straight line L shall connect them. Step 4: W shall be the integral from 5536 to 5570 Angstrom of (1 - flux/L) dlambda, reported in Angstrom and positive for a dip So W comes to 2.5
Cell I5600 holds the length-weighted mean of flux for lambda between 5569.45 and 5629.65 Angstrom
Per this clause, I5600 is 13.8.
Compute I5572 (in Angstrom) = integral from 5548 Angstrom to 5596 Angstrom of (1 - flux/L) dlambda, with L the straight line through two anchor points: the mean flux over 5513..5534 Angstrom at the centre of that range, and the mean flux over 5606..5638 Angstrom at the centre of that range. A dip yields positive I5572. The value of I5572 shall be 2.0 Angstrom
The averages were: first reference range 13.2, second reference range 14.1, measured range 13.1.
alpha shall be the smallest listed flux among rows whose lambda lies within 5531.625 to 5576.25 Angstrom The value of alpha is 11.64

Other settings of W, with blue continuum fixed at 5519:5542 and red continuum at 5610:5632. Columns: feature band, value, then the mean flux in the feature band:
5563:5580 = 0.8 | 12.9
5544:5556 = 1.3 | 12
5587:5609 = -0.3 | 14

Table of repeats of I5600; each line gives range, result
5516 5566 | 12.7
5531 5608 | 13.2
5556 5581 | 12.9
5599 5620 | 14.1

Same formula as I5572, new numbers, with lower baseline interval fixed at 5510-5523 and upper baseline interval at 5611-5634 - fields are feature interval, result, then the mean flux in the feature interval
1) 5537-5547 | 0.8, 12.2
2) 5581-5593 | -0.3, 14.1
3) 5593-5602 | -0.2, 14.1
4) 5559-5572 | 0.7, 12.8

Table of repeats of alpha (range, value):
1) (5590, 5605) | 13.65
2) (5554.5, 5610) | 12.27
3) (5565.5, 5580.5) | 12.69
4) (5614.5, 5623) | 14.31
